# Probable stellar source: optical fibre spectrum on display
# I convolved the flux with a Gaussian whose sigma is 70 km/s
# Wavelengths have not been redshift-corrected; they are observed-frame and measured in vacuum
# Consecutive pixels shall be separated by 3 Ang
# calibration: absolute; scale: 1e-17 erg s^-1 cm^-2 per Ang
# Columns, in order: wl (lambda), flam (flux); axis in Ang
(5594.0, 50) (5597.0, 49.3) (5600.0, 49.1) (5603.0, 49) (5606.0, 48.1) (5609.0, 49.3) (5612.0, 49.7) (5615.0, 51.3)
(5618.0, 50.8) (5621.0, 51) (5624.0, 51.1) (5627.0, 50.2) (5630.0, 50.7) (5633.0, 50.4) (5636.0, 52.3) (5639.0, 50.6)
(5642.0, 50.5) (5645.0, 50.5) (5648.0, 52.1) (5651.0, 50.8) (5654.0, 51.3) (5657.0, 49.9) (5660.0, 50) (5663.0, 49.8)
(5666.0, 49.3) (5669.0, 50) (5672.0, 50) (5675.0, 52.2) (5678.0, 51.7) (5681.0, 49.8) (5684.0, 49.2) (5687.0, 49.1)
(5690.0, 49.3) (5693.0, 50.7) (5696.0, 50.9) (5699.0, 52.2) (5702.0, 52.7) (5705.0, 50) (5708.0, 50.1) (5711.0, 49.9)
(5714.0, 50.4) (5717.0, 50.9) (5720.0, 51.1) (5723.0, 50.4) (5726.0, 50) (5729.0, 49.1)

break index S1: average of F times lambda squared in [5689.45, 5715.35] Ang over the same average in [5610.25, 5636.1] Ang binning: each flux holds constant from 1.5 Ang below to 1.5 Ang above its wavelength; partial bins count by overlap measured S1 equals 1.0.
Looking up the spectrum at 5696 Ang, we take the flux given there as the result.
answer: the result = 50.9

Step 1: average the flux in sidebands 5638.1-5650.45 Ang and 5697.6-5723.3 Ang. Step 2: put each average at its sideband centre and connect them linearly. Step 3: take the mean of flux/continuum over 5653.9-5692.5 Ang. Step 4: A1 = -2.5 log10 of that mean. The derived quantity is 0.02 mag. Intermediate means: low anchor 50.9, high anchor 50.9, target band 50.1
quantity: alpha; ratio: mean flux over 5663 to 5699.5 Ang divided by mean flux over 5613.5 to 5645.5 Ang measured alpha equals 0.99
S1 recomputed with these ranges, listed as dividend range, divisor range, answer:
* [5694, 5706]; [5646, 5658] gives 1.03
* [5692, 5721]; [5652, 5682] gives 1.02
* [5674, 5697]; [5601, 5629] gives 1.03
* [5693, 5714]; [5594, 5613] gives 1.07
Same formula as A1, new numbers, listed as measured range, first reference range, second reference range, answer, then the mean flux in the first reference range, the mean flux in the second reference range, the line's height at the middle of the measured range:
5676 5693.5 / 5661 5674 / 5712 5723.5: 0.00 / 49.9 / 50.7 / 50.2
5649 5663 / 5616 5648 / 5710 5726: 0.01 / 50.9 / 50.5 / 50.8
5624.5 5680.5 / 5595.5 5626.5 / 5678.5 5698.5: -0.02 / 49.9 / 50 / 50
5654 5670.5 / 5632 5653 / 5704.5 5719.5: 0.02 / 51.1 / 50.3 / 50.8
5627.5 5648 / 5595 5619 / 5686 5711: -0.02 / 49.6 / 50.6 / 49.9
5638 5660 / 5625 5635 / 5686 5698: -0.01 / 50.6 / 50.1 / 50.4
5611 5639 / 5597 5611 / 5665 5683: -0.03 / 48.9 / 50.5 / 49.4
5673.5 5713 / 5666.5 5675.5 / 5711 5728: 0.00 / 50.4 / 50.5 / 50.4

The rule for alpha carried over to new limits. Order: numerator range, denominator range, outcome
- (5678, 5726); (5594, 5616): 1.02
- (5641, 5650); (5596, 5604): 1.04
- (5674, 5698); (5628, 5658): 0.99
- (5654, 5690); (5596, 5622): 1.01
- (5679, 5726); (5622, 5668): 1.00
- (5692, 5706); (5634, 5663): 1.01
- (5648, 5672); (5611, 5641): 0.99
